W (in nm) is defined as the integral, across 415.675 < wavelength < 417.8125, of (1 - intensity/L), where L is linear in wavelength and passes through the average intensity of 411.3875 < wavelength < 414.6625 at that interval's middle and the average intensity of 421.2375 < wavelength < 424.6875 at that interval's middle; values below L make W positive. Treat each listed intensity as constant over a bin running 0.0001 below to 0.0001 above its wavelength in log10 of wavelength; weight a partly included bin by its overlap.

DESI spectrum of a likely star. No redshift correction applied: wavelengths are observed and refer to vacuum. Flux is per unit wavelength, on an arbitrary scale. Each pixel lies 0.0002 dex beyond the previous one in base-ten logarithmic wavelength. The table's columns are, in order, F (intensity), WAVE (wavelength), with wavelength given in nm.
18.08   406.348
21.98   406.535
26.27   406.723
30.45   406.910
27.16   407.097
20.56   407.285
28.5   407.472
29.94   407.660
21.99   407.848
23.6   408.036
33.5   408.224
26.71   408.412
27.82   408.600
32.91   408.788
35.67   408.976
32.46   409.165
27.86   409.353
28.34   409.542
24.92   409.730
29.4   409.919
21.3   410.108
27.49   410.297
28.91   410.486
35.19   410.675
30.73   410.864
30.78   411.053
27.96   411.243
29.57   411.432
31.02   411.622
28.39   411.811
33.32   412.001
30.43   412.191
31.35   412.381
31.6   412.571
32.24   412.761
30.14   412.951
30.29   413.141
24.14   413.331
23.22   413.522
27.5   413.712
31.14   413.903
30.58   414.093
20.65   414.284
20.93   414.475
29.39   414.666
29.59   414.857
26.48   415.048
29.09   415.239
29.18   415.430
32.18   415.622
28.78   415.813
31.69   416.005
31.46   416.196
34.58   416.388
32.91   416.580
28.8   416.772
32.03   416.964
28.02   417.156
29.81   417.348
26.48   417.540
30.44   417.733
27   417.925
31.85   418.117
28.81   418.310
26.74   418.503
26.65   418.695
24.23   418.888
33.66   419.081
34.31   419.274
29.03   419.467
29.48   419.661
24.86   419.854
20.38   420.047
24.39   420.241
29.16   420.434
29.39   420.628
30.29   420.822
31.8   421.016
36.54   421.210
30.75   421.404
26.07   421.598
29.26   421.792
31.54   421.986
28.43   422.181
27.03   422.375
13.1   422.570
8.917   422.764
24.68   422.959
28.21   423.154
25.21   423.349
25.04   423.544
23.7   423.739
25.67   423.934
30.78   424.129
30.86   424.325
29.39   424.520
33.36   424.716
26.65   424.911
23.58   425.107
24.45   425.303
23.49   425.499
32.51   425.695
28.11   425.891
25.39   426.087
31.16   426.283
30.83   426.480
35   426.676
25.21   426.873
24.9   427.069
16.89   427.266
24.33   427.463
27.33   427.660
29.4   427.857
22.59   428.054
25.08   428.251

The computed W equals -0.21 nm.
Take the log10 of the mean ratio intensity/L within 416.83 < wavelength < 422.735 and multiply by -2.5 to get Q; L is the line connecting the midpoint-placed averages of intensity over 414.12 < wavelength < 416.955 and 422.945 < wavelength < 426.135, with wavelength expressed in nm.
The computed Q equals 0.00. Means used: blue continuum 29.1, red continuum 27.2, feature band 28.2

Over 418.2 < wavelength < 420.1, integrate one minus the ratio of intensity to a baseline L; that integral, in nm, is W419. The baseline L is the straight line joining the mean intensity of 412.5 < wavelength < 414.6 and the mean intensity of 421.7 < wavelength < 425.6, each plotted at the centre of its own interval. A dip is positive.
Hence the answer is -0.11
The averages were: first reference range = 27.5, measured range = 28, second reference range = 25.7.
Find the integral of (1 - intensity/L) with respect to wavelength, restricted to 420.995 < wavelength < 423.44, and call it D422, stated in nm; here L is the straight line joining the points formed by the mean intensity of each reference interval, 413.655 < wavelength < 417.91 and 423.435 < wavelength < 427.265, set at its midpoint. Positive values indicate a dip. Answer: 0.18 nm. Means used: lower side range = 29.1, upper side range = 27.6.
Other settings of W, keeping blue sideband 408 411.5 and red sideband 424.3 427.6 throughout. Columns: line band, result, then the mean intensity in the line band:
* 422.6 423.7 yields 0.229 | 21.9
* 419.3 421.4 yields -0.061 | 28.8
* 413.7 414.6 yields 0.083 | 26.1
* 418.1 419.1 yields 0.008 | 28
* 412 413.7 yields -0.023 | 29.3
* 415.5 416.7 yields -0.138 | 31.8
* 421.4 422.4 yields -0.035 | 28.8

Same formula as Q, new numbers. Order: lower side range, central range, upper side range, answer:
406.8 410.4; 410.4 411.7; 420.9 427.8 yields -0.11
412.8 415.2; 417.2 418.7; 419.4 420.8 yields -0.06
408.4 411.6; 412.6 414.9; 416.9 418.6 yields 0.06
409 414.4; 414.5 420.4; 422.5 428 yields -0.05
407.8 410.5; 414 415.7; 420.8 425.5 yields 0.01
